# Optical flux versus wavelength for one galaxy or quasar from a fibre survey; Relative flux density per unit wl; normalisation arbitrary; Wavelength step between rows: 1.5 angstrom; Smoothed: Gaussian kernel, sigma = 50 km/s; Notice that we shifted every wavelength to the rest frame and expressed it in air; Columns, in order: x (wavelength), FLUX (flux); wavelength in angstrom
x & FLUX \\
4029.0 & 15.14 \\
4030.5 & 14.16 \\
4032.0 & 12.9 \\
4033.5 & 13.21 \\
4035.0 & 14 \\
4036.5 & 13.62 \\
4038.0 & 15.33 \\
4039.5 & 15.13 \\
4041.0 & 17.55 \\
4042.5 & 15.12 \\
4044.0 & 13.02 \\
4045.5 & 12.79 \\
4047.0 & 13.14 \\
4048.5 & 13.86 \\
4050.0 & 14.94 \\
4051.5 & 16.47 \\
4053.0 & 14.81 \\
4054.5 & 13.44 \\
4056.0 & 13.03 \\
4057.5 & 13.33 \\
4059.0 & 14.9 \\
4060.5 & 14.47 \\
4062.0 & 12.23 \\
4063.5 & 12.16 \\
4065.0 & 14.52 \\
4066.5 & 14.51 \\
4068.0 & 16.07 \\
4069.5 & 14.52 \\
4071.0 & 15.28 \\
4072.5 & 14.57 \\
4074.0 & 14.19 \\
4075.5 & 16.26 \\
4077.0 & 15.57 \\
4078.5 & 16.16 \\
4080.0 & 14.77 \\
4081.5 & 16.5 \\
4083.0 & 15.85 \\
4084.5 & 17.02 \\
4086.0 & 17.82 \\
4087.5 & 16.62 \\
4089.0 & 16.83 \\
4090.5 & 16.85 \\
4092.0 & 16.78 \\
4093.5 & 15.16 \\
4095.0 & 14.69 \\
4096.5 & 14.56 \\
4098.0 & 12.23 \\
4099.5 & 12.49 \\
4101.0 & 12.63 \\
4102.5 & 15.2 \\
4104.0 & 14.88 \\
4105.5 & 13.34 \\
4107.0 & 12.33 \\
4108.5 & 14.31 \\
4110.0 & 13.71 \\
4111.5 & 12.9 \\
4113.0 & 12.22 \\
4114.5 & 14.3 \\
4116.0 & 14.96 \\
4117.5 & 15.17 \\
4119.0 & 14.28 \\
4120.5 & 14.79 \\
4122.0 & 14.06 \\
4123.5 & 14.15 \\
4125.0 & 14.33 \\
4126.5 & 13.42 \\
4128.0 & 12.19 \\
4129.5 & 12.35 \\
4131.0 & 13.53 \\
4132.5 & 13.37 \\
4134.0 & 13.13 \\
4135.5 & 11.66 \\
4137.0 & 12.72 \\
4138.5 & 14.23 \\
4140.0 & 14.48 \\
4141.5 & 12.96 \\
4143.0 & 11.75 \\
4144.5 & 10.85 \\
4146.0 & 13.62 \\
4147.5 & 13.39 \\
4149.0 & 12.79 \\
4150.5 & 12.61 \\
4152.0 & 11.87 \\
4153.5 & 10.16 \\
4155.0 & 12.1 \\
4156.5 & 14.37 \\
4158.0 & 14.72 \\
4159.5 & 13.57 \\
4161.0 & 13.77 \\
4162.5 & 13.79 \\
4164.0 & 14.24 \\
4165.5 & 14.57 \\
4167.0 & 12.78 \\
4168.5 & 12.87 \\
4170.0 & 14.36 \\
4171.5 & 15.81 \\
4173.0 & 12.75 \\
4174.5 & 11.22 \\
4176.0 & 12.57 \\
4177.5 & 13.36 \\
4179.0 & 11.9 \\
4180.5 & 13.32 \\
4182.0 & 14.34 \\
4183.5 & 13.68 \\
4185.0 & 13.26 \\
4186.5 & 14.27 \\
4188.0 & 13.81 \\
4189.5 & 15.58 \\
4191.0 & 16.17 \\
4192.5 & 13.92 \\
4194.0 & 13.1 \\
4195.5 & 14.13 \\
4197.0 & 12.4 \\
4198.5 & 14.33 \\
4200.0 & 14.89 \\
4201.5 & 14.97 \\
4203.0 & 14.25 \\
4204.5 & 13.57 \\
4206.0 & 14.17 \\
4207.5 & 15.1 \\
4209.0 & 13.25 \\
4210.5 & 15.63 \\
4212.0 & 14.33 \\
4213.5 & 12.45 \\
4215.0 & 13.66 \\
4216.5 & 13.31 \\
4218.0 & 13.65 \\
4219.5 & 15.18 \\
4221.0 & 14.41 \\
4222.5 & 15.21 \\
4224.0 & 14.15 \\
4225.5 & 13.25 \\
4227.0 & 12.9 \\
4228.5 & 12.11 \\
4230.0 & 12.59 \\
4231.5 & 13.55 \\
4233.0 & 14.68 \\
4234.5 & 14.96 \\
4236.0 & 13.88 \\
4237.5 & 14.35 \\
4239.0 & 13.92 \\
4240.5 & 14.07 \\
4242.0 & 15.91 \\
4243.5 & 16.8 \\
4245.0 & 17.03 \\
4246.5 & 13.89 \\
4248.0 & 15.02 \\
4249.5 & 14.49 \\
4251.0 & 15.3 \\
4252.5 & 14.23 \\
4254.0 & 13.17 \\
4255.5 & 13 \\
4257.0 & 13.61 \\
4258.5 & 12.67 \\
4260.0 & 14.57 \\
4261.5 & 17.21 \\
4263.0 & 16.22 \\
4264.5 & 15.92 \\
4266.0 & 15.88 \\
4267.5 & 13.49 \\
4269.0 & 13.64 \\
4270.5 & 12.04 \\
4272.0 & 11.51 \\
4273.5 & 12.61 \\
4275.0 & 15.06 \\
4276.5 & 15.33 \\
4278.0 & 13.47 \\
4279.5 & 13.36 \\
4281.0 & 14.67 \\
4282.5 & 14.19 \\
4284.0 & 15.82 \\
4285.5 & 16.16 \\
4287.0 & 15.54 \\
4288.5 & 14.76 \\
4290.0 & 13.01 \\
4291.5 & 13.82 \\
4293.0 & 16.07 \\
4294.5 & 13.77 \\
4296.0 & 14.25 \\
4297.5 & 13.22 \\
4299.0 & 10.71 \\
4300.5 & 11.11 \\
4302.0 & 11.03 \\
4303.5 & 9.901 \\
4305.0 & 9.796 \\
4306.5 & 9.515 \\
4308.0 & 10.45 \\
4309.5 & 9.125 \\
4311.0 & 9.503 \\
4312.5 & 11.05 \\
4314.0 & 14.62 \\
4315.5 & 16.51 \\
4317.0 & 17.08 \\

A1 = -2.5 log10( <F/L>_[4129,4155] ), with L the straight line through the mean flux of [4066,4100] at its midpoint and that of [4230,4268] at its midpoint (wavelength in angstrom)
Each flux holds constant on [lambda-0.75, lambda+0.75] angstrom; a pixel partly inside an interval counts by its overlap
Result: 0.20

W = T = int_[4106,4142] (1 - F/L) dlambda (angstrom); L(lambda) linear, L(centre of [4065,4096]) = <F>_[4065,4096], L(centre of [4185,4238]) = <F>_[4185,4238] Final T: 3.9 angstrom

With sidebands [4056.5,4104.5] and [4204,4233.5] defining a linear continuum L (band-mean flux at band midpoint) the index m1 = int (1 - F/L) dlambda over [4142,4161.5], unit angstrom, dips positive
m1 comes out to 2.3 angstrom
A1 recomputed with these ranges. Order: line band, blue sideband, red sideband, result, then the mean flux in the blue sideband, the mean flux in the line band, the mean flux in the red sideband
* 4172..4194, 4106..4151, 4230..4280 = 0.02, 13.4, 13.6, 14.4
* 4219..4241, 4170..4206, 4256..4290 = 0.01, 13.8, 13.9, 14.4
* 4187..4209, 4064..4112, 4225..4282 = 0.01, 15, 14.3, 14.2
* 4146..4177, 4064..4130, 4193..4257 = 0.09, 14.7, 13.2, 14.2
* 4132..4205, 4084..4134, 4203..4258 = 0.06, 14.3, 13.4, 14.2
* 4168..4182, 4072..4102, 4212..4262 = 0.12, 15.4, 13.2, 14.2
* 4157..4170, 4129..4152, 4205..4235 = -0.05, 12.9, 13.8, 13.9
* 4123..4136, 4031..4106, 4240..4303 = 0.11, 14.7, 13.1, 14.2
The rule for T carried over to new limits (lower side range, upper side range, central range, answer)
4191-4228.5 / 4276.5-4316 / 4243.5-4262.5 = -1.6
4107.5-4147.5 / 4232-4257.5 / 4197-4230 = 0.7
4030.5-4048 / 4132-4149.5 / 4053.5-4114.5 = -4.5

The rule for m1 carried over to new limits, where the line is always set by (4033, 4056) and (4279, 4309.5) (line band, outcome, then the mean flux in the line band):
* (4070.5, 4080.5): -0.74 angstrom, 15.3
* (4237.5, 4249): -1.66 angstrom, 15.2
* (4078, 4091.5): -2.23 angstrom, 16.5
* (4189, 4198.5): -0.46 angstrom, 14.2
